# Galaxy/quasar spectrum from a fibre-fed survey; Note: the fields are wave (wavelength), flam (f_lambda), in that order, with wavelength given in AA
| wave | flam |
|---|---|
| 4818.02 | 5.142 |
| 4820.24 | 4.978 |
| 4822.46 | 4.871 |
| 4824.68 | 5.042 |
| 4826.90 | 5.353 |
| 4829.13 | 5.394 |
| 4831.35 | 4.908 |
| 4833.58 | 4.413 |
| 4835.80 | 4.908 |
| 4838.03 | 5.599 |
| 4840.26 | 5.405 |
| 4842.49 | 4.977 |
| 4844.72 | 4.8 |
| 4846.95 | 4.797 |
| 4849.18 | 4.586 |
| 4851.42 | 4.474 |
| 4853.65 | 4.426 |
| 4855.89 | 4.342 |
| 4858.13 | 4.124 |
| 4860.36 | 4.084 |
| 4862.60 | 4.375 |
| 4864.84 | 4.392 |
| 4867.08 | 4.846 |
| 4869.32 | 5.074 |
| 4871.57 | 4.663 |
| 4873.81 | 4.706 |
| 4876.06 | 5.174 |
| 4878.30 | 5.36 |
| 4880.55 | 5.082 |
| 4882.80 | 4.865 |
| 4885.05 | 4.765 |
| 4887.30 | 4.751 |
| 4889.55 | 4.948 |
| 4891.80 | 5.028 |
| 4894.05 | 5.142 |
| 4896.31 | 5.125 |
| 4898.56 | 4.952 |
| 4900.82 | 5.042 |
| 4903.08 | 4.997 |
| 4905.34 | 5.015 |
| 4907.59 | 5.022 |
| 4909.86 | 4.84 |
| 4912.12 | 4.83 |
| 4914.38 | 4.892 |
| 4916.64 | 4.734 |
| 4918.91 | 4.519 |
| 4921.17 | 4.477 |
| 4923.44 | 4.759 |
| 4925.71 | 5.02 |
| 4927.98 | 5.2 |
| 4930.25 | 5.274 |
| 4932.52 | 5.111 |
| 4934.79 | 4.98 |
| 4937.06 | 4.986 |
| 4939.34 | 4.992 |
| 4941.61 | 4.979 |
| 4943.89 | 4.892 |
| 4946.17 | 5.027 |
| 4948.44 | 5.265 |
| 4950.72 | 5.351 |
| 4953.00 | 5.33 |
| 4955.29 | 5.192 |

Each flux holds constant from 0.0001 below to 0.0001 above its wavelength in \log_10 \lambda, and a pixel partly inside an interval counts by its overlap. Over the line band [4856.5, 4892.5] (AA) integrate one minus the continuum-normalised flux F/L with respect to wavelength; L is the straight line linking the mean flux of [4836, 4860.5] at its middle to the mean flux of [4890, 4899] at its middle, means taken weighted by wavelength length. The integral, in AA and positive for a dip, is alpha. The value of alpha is 1.2 AA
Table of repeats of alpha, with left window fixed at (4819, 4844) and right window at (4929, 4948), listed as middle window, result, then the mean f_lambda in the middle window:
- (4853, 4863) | 1.60 AA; 4.25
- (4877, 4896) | 0.21 AA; 5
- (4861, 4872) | 0.91 AA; 4.64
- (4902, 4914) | 0.27 AA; 4.94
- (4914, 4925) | 0.81 AA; 4.67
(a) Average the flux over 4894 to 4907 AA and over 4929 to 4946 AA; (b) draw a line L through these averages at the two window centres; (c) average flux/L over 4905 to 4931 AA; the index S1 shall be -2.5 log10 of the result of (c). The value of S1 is 0.035 mag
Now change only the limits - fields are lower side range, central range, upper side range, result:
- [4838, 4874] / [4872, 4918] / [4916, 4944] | -0.04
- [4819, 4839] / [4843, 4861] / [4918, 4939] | 0.12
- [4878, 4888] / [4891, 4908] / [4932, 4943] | -0.02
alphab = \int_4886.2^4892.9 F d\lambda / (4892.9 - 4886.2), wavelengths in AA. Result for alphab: 4.91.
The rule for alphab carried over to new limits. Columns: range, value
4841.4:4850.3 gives 4.79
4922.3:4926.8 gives 4.88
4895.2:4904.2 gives 5.03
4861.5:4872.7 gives 4.67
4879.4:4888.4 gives 4.86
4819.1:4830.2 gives 5.13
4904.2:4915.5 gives 4.92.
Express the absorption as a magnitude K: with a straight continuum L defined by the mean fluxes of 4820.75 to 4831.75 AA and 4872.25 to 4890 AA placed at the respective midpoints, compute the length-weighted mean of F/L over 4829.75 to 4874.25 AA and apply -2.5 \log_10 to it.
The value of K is 0.076 mag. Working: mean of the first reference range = 5.12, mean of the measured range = 4.7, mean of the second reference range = 4.95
